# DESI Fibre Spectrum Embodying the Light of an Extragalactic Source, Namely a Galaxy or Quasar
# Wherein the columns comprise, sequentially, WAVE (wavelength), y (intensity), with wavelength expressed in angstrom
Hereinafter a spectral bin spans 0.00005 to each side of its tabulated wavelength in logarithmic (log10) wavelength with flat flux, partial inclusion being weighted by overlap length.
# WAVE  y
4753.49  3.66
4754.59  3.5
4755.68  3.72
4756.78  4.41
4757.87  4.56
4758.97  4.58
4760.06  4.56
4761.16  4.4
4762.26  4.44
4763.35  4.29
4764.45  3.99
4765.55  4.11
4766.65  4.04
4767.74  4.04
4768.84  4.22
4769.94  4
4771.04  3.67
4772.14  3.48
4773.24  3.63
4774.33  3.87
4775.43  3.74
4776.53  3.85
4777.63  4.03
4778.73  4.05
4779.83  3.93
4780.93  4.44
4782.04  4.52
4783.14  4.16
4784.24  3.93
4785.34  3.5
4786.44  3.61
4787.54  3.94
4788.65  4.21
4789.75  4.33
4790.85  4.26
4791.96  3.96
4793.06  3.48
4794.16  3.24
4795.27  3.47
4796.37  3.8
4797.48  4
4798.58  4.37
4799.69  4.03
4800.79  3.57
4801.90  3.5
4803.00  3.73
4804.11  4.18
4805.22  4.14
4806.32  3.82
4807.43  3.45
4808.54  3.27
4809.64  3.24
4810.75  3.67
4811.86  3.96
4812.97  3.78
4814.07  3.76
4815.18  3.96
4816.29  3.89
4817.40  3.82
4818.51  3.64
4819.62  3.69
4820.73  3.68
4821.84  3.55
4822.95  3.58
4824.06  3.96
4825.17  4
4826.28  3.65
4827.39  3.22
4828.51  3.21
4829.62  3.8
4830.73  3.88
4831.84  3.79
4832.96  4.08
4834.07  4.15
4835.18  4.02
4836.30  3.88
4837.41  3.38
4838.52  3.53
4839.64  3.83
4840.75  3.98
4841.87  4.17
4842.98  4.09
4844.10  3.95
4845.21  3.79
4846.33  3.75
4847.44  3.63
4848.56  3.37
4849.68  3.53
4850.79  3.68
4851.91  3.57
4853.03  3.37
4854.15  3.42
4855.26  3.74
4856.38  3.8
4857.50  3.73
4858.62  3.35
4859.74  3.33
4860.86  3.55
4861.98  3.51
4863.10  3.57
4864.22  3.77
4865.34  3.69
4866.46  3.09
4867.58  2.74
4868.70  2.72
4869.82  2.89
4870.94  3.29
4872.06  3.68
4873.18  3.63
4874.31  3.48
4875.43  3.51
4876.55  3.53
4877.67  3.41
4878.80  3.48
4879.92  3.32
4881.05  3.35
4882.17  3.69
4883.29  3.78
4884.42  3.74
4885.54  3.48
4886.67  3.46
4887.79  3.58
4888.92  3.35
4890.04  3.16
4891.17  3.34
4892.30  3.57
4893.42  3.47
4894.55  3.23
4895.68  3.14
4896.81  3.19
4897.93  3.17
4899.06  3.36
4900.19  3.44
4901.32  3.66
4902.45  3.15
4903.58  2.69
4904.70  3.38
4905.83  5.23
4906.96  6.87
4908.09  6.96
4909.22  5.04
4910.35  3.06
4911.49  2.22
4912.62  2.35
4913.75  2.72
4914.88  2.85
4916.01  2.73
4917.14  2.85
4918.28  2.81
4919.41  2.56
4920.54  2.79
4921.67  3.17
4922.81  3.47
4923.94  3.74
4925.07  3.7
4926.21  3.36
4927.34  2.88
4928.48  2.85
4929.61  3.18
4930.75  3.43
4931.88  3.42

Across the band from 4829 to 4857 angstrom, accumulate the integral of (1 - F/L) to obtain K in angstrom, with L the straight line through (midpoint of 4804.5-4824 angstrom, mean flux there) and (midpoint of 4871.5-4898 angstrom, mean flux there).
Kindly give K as -1.2 angstrom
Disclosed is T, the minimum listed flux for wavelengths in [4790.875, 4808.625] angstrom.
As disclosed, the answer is 3.24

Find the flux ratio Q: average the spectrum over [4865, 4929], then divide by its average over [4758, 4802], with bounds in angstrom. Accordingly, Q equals 0.86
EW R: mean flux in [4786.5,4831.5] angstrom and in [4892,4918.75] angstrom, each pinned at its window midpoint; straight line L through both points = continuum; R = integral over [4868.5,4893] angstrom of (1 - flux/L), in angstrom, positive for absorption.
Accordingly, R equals 1.12 angstrom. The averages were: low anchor 3.77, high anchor 3.55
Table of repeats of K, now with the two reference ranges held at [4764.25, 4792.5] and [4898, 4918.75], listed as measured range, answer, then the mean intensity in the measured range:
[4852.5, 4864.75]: 0.7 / 3.56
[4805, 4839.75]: 1.2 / 3.72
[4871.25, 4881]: 0.6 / 3.49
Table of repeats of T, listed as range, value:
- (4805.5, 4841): 3.21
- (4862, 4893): 2.72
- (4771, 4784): 3.48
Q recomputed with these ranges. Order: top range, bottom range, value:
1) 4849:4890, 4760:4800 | 0.87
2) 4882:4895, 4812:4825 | 0.92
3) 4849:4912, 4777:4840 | 0.94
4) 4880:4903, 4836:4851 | 0.91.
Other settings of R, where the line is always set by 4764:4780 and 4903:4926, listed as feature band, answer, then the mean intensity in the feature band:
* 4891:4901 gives 0.8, 3.33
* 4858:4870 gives 1.2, 3.31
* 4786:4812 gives 0.3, 3.8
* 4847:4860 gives 0.6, 3.55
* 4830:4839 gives -0.2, 3.84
